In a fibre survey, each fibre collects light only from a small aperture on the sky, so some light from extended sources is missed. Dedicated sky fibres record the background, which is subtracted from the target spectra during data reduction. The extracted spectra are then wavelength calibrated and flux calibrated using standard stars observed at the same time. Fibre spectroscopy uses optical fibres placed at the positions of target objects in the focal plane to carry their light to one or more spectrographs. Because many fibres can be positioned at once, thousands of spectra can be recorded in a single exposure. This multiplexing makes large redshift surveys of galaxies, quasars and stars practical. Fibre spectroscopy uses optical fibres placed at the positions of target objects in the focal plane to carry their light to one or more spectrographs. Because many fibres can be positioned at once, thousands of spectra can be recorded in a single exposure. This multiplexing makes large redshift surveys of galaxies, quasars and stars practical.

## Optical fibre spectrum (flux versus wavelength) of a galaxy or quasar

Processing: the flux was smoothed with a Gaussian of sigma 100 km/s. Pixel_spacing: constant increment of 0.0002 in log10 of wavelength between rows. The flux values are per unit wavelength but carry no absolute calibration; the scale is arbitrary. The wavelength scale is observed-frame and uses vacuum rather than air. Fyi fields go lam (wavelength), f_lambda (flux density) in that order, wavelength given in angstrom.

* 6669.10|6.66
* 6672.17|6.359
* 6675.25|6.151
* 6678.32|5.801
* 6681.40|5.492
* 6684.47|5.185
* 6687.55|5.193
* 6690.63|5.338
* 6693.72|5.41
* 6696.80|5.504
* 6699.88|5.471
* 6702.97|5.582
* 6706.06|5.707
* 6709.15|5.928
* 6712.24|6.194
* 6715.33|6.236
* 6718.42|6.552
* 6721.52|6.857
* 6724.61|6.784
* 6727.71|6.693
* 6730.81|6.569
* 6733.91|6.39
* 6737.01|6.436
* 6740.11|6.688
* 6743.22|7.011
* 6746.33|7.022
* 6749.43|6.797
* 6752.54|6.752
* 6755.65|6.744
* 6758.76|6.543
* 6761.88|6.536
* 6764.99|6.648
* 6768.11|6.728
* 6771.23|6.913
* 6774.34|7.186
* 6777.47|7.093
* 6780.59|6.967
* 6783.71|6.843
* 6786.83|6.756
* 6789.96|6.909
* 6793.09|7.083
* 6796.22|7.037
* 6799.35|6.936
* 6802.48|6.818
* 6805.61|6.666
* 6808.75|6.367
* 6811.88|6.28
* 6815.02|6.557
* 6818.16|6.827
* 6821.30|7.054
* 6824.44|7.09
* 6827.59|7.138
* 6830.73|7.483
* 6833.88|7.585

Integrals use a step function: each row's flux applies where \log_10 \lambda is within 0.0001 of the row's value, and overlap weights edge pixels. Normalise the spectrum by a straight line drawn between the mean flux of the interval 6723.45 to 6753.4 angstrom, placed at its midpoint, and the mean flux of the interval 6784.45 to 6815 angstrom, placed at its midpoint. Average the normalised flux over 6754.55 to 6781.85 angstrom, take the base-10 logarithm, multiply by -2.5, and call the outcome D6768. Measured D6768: -0.01 mag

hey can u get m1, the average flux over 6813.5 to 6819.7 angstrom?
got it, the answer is 6.69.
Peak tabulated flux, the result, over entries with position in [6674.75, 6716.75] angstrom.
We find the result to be 6.236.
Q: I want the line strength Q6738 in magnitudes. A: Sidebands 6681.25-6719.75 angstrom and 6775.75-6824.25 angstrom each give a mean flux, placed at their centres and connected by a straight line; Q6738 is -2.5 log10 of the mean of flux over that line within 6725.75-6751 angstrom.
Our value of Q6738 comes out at -0.10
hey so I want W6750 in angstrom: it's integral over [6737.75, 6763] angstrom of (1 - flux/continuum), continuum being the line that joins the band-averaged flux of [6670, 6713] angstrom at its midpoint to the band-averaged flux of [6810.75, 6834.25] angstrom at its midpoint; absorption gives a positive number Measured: -2.0 angstrom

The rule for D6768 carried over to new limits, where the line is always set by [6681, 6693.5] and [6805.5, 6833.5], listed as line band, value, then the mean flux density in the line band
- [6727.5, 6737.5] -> -0.12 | 6.51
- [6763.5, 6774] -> -0.09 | 6.81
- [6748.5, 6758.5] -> -0.11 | 6.73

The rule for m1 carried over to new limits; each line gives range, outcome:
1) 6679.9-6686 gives 5.34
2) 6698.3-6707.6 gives 5.59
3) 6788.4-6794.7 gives 6.99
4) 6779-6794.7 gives 6.91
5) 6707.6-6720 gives 6.23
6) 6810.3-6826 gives 6.76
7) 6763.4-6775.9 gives 6.87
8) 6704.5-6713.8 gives 5.94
